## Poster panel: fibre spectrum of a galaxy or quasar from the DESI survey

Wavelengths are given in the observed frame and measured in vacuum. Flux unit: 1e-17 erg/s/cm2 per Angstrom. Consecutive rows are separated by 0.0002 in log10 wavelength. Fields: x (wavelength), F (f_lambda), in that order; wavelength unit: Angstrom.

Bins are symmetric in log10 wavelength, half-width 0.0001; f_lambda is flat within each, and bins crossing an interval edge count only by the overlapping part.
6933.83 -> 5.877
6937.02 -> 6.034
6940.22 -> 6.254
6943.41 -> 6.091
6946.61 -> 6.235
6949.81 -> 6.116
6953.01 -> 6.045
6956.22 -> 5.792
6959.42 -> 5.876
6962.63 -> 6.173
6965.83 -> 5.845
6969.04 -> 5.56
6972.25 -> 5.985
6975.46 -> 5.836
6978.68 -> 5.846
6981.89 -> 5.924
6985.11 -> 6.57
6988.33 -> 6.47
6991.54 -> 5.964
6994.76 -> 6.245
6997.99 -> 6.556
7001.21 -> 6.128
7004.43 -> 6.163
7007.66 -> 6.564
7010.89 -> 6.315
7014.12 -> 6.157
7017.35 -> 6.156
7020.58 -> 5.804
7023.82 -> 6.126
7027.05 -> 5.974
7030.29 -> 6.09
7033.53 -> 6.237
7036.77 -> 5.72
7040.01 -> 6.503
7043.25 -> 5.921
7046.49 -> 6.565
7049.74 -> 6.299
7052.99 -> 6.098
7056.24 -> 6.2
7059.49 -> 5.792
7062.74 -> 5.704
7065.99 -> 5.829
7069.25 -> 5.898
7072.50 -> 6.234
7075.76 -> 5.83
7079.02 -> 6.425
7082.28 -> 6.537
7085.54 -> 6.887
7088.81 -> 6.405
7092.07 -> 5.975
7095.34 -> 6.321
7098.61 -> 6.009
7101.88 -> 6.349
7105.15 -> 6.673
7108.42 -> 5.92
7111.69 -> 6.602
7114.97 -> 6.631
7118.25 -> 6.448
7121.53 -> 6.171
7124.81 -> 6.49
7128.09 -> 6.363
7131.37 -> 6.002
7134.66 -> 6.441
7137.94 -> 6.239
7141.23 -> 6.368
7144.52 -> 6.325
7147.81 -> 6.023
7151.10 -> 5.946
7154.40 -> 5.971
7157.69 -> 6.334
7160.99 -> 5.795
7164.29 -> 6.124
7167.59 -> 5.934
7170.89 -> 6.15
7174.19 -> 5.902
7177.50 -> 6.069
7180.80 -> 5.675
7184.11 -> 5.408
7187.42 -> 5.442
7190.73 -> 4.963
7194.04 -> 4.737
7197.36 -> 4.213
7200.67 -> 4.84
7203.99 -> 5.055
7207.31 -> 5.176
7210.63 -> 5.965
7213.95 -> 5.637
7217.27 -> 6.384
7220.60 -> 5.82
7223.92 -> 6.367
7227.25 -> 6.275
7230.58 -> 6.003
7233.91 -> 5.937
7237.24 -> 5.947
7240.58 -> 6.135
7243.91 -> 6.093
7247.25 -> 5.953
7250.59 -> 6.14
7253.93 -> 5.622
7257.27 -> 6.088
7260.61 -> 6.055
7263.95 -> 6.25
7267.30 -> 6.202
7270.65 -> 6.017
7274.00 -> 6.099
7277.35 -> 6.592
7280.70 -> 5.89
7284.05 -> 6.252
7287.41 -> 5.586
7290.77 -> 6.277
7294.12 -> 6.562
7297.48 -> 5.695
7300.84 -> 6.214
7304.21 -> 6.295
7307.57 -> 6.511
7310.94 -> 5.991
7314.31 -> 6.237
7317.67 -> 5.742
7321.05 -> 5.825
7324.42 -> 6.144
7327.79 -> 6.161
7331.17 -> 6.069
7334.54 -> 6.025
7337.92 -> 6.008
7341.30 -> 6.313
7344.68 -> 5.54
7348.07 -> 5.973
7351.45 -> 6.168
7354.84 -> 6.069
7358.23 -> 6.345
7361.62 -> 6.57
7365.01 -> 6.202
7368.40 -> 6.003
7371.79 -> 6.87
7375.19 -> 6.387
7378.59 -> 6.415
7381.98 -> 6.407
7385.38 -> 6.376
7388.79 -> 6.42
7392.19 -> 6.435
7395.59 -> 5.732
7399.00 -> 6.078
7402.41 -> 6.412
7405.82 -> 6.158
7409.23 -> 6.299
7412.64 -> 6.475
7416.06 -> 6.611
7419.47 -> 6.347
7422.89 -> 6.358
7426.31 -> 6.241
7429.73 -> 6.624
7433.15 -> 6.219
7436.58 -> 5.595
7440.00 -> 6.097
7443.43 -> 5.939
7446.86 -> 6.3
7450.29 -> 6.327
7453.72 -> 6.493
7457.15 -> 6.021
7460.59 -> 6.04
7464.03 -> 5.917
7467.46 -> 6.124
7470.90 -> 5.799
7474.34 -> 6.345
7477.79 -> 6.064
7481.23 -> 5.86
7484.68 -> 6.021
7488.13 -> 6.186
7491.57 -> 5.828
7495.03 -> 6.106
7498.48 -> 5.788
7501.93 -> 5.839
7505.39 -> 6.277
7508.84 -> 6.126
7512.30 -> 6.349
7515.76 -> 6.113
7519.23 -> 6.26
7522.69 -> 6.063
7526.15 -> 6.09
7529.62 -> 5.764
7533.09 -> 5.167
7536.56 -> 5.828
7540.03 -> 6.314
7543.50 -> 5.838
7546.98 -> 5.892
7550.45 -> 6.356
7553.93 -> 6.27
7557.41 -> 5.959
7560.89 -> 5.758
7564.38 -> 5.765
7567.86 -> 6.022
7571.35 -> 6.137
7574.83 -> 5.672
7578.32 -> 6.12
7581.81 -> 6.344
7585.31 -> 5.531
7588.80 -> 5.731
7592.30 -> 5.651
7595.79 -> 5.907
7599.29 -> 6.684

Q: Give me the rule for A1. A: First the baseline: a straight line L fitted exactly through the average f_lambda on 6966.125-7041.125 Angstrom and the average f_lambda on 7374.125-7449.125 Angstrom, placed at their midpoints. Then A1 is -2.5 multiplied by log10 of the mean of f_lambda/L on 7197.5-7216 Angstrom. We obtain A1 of 0.18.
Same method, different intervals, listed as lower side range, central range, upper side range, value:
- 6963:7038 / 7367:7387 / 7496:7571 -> -0.068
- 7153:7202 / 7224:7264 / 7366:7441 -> -0.048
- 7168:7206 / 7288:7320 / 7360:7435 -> -0.045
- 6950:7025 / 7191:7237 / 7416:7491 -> 0.103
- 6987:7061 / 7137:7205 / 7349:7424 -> 0.099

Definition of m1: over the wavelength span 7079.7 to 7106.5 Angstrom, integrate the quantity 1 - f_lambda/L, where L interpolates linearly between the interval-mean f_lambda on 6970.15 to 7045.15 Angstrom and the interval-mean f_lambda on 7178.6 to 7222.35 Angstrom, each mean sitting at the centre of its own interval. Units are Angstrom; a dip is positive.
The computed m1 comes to -2.8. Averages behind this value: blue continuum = 6.14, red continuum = 5.34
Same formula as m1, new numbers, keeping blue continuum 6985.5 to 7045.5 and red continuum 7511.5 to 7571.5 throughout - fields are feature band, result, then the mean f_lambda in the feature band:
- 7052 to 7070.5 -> 0.76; 5.91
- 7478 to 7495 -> 0.04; 5.99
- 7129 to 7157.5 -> -0.19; 6.18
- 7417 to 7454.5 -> -1.28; 6.23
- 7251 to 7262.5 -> 0.27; 5.96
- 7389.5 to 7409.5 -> -0.49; 6.19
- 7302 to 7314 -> -0.37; 6.26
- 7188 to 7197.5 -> 2.05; 4.79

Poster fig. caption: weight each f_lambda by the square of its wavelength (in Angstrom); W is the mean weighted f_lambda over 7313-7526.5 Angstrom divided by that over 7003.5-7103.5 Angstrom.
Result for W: 1.11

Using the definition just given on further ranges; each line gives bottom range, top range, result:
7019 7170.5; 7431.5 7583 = 1.09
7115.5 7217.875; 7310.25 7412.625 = 1.12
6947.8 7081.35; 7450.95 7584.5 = 1.14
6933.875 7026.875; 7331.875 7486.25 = 1.15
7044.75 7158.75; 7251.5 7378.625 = 1.04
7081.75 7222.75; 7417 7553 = 1.12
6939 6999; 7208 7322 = 1.09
